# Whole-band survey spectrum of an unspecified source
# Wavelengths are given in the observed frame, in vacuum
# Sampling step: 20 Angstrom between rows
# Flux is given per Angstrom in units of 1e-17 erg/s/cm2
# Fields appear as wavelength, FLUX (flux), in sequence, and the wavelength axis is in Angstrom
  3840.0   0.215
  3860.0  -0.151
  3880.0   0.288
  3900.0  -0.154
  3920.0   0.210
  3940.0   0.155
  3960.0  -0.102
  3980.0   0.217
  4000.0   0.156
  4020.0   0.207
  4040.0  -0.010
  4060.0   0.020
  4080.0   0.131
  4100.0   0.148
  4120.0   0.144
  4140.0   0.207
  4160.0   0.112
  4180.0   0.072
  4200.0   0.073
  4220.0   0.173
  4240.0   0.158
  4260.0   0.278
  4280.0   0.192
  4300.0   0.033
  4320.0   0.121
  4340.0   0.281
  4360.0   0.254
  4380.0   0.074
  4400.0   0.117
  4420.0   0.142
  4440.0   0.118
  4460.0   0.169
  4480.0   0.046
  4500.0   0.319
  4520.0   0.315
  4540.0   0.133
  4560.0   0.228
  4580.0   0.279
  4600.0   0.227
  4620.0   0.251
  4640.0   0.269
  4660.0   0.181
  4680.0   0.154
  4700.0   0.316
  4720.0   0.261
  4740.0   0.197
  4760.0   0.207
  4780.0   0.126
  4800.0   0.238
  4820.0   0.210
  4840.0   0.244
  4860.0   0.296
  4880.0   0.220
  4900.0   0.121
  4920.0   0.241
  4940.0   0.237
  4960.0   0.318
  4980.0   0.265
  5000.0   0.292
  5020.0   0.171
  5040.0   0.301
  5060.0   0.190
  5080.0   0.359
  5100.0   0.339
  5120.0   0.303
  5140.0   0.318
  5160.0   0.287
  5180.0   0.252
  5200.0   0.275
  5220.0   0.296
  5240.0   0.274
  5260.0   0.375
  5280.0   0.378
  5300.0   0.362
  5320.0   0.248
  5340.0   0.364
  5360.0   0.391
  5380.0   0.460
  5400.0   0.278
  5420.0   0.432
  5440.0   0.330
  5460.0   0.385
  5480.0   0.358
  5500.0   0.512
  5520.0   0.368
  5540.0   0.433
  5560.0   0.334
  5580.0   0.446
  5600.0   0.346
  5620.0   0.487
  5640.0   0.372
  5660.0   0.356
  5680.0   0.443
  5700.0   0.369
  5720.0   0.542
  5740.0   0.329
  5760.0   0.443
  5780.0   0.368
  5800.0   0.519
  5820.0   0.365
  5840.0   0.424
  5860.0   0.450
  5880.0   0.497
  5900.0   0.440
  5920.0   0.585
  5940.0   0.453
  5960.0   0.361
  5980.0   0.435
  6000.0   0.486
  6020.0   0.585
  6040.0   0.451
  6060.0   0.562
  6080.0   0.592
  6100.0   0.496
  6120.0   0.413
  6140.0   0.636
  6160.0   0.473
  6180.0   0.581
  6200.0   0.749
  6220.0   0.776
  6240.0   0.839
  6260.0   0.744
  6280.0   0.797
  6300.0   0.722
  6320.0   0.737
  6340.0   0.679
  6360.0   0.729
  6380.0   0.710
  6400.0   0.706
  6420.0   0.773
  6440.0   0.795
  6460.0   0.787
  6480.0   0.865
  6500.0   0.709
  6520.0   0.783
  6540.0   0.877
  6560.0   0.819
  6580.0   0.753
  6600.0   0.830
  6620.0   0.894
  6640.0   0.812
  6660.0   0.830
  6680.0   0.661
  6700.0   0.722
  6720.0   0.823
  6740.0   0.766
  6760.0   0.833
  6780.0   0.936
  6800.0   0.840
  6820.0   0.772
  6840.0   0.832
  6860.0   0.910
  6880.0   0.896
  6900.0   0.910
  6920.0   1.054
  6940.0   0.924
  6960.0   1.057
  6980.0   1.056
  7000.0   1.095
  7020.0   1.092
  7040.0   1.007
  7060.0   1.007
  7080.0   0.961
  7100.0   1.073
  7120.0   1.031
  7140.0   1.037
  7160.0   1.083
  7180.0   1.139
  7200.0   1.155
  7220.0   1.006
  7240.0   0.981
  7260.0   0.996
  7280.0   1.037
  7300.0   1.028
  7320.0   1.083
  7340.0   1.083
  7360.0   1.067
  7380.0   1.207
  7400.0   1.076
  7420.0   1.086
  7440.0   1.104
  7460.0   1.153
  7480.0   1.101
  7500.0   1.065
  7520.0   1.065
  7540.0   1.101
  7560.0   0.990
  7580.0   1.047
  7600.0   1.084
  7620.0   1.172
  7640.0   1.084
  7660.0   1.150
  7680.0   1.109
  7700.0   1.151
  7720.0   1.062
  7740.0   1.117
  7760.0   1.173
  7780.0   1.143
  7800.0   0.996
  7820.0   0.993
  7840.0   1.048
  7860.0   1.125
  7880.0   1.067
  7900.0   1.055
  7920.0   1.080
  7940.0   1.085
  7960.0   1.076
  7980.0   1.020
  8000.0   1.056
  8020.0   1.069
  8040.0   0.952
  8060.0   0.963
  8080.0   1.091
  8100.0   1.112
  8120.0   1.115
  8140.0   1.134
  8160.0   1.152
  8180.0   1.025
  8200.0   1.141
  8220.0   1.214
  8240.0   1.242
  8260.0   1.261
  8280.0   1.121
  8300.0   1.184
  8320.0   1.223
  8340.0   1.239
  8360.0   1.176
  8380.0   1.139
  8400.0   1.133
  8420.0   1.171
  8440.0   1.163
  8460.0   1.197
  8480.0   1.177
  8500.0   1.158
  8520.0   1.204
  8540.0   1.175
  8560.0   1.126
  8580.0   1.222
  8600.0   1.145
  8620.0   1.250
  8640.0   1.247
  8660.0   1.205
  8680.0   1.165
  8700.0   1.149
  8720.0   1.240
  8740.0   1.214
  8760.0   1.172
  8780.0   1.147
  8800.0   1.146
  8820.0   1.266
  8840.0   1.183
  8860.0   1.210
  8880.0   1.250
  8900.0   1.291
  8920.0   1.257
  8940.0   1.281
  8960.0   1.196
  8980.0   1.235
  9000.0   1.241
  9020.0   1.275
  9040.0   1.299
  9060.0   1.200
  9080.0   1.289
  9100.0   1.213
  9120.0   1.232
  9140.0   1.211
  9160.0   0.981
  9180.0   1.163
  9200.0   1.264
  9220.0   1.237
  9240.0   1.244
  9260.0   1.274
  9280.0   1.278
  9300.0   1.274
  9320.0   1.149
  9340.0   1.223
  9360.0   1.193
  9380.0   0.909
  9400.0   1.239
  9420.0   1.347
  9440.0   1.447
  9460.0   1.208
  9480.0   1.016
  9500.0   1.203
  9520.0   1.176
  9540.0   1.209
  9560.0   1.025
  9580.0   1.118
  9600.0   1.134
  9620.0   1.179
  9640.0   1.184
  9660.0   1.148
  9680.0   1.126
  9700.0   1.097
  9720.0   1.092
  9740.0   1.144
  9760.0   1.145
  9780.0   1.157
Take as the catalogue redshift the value 0.55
